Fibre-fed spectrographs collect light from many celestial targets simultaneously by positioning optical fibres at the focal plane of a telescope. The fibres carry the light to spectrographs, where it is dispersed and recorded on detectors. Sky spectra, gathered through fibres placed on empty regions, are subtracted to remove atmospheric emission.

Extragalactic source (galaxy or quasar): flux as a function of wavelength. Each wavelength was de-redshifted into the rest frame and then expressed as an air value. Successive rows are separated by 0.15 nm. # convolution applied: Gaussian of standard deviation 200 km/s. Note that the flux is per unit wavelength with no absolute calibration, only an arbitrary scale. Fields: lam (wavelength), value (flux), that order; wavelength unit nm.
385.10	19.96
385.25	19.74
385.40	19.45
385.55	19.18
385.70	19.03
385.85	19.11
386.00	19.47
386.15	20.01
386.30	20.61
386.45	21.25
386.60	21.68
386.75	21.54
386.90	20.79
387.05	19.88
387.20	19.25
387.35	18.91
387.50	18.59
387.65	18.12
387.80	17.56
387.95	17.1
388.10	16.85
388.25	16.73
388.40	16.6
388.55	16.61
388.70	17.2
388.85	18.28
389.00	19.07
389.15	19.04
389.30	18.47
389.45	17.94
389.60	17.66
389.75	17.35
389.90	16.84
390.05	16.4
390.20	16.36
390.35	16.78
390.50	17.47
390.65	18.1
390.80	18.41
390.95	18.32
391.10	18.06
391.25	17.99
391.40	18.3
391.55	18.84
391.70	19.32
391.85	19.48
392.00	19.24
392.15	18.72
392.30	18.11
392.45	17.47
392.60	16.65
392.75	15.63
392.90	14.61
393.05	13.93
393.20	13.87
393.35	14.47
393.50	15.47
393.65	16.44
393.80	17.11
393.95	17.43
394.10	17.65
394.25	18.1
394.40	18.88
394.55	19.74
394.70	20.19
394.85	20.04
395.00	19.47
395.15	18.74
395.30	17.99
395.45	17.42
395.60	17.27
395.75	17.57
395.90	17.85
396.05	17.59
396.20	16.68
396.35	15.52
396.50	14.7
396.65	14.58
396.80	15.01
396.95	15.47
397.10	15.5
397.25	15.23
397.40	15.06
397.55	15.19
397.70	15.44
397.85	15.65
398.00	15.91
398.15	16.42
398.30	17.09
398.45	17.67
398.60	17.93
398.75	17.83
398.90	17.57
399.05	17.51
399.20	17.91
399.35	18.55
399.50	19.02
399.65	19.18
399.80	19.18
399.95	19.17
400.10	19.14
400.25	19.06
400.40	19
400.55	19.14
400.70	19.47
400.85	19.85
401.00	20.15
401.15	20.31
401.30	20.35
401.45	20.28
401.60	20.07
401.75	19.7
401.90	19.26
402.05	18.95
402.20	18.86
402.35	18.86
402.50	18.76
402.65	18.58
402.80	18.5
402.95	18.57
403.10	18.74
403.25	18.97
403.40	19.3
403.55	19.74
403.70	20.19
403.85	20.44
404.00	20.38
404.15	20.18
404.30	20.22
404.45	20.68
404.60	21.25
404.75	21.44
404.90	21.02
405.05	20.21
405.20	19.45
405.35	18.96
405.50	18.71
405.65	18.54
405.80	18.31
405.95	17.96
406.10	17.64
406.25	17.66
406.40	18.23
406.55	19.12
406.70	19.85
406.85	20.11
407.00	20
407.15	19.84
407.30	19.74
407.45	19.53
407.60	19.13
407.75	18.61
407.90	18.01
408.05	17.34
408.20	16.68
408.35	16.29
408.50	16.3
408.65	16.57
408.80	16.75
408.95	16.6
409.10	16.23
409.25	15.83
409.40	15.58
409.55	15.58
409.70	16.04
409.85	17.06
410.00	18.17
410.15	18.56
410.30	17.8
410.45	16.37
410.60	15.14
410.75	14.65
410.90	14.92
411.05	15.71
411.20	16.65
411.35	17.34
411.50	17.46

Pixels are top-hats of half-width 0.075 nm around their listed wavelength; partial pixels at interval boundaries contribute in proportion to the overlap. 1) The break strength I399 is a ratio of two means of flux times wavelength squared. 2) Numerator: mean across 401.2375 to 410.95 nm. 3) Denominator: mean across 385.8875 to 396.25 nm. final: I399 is 1.11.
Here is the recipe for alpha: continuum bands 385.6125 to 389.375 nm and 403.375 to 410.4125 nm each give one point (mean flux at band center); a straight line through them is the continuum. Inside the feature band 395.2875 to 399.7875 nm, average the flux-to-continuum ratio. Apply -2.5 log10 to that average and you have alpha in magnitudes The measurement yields 0.12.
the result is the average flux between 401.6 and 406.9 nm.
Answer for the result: 19.4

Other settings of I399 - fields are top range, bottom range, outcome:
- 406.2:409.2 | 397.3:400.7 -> 1.07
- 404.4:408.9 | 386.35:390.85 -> 1.13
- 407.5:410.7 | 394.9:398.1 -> 1.10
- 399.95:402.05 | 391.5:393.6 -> 1.22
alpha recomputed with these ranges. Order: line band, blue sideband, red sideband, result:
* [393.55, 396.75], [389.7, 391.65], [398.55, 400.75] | 0.03 mag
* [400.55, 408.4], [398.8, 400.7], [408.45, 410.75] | -0.10 mag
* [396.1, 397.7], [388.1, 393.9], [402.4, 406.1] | 0.19 mag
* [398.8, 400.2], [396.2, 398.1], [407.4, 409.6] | -0.18 mag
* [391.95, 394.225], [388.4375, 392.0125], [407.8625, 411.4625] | 0.08 mag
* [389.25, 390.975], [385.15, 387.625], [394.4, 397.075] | 0.08 mag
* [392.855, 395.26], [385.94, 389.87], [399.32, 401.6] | 0.11 mag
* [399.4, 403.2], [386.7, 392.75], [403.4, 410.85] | -0.06 mag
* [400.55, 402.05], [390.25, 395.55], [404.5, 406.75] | -0.06 mag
